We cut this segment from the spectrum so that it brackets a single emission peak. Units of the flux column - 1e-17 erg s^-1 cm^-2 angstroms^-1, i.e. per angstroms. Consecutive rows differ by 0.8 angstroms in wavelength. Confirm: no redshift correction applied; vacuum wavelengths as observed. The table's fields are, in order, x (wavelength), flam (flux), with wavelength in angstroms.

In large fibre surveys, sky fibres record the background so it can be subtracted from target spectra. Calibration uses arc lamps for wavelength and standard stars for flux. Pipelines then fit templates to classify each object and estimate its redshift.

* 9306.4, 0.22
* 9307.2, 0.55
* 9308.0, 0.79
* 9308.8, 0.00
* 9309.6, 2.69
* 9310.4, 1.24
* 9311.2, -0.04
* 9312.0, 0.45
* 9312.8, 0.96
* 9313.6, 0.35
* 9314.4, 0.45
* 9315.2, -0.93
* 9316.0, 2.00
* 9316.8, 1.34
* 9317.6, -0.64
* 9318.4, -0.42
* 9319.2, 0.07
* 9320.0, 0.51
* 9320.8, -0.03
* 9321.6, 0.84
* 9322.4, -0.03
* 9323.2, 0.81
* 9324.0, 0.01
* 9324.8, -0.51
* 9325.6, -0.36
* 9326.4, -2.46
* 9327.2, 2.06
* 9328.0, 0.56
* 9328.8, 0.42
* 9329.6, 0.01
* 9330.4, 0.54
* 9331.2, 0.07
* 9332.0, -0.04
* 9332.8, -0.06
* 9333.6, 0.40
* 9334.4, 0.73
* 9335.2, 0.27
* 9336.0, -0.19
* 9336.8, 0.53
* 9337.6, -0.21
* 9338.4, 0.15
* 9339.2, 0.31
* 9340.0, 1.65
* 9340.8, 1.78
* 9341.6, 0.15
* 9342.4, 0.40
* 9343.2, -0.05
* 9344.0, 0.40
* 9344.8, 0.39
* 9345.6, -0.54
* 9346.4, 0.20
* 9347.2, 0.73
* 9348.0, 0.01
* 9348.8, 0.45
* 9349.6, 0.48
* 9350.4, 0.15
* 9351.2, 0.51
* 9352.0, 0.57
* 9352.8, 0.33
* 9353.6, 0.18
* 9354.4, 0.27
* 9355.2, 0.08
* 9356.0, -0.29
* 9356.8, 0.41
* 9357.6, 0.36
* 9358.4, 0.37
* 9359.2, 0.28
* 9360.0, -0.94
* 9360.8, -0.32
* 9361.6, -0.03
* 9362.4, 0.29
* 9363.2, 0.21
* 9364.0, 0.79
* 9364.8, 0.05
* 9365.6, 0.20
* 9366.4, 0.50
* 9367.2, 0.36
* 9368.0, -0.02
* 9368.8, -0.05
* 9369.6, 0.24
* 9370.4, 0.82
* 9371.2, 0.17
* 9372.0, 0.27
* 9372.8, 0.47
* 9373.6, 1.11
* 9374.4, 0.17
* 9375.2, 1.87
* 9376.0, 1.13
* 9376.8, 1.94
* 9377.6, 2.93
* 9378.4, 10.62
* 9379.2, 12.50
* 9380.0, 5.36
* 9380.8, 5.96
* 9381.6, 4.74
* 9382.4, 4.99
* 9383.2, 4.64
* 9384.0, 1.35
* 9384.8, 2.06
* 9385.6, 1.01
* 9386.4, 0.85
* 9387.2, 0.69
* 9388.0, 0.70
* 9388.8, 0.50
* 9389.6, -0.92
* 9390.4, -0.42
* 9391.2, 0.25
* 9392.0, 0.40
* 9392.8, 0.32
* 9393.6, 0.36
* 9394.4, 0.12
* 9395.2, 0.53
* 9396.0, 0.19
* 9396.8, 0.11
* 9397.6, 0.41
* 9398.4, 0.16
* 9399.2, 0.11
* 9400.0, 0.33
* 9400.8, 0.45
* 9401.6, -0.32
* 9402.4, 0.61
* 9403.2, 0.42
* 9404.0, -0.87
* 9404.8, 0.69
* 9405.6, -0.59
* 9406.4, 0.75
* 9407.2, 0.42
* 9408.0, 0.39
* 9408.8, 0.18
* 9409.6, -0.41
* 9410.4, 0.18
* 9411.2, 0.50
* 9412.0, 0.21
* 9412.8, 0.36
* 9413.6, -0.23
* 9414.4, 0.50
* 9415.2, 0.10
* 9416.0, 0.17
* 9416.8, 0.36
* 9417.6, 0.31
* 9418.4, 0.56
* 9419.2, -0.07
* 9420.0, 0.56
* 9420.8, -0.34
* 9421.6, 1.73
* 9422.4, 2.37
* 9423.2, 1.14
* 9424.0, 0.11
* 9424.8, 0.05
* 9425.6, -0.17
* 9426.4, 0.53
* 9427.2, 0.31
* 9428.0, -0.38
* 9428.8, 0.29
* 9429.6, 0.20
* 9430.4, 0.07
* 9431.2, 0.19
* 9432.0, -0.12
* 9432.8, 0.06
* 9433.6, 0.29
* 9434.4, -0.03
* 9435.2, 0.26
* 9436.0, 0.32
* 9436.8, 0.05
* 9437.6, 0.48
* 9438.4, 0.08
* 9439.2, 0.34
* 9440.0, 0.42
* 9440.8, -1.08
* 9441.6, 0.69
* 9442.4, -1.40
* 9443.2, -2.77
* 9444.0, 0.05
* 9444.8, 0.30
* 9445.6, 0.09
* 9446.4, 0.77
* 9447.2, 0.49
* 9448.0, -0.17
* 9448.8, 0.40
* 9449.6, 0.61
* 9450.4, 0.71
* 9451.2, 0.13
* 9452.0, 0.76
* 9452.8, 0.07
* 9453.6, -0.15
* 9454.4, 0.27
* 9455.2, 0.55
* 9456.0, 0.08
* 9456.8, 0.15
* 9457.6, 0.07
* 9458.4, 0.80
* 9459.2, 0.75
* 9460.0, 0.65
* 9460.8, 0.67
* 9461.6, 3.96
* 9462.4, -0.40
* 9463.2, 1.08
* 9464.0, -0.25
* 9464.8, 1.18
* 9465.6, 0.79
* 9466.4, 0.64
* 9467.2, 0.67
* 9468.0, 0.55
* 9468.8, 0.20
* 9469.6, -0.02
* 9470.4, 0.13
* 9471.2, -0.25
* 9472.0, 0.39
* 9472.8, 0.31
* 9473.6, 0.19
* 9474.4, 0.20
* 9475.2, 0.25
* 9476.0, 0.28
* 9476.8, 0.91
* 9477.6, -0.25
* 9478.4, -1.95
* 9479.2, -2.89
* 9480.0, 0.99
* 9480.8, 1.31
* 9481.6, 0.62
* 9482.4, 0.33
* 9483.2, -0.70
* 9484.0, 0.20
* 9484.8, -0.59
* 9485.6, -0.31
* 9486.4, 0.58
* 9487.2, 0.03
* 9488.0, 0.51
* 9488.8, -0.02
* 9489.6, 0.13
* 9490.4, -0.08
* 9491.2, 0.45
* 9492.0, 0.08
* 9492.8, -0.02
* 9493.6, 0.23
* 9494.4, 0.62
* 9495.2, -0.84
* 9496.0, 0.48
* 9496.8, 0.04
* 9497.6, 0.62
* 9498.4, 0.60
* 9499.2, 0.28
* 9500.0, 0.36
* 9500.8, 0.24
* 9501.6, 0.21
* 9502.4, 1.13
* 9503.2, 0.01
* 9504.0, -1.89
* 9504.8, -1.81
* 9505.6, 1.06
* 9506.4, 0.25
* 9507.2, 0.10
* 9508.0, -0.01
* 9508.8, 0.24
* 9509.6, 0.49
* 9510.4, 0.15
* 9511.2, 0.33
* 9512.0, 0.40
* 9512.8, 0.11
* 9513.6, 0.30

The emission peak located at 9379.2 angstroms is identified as [O III]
